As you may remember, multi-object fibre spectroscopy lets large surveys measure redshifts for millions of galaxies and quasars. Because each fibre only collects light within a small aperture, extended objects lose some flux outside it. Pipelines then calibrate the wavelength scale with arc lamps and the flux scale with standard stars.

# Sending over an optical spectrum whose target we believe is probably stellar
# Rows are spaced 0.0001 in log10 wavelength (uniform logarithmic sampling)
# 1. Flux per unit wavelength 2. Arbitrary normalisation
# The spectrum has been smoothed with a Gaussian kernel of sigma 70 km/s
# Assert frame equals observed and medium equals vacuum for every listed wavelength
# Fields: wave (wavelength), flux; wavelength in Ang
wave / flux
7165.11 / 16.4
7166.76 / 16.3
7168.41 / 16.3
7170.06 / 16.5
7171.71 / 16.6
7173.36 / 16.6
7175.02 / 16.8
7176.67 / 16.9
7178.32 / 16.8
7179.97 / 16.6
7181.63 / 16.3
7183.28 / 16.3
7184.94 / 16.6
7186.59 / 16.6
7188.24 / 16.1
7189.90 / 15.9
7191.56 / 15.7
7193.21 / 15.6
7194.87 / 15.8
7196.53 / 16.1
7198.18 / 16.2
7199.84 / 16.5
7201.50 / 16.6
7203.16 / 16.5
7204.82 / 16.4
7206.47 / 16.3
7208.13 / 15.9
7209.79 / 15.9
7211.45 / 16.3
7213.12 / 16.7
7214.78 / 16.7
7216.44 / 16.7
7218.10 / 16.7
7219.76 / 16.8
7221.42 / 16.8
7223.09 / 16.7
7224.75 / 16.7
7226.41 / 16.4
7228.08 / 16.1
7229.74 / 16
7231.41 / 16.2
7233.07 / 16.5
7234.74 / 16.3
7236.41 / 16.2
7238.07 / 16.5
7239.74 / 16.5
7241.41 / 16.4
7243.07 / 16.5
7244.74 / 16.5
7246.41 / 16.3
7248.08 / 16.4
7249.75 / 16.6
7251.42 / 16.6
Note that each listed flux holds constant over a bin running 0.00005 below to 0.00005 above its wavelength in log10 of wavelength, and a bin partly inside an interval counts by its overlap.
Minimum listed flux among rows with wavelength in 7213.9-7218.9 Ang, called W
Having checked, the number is 16.7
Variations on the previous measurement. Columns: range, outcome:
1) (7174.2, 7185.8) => 16.3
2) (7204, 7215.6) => 15.9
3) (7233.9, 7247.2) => 16.2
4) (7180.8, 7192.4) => 15.7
